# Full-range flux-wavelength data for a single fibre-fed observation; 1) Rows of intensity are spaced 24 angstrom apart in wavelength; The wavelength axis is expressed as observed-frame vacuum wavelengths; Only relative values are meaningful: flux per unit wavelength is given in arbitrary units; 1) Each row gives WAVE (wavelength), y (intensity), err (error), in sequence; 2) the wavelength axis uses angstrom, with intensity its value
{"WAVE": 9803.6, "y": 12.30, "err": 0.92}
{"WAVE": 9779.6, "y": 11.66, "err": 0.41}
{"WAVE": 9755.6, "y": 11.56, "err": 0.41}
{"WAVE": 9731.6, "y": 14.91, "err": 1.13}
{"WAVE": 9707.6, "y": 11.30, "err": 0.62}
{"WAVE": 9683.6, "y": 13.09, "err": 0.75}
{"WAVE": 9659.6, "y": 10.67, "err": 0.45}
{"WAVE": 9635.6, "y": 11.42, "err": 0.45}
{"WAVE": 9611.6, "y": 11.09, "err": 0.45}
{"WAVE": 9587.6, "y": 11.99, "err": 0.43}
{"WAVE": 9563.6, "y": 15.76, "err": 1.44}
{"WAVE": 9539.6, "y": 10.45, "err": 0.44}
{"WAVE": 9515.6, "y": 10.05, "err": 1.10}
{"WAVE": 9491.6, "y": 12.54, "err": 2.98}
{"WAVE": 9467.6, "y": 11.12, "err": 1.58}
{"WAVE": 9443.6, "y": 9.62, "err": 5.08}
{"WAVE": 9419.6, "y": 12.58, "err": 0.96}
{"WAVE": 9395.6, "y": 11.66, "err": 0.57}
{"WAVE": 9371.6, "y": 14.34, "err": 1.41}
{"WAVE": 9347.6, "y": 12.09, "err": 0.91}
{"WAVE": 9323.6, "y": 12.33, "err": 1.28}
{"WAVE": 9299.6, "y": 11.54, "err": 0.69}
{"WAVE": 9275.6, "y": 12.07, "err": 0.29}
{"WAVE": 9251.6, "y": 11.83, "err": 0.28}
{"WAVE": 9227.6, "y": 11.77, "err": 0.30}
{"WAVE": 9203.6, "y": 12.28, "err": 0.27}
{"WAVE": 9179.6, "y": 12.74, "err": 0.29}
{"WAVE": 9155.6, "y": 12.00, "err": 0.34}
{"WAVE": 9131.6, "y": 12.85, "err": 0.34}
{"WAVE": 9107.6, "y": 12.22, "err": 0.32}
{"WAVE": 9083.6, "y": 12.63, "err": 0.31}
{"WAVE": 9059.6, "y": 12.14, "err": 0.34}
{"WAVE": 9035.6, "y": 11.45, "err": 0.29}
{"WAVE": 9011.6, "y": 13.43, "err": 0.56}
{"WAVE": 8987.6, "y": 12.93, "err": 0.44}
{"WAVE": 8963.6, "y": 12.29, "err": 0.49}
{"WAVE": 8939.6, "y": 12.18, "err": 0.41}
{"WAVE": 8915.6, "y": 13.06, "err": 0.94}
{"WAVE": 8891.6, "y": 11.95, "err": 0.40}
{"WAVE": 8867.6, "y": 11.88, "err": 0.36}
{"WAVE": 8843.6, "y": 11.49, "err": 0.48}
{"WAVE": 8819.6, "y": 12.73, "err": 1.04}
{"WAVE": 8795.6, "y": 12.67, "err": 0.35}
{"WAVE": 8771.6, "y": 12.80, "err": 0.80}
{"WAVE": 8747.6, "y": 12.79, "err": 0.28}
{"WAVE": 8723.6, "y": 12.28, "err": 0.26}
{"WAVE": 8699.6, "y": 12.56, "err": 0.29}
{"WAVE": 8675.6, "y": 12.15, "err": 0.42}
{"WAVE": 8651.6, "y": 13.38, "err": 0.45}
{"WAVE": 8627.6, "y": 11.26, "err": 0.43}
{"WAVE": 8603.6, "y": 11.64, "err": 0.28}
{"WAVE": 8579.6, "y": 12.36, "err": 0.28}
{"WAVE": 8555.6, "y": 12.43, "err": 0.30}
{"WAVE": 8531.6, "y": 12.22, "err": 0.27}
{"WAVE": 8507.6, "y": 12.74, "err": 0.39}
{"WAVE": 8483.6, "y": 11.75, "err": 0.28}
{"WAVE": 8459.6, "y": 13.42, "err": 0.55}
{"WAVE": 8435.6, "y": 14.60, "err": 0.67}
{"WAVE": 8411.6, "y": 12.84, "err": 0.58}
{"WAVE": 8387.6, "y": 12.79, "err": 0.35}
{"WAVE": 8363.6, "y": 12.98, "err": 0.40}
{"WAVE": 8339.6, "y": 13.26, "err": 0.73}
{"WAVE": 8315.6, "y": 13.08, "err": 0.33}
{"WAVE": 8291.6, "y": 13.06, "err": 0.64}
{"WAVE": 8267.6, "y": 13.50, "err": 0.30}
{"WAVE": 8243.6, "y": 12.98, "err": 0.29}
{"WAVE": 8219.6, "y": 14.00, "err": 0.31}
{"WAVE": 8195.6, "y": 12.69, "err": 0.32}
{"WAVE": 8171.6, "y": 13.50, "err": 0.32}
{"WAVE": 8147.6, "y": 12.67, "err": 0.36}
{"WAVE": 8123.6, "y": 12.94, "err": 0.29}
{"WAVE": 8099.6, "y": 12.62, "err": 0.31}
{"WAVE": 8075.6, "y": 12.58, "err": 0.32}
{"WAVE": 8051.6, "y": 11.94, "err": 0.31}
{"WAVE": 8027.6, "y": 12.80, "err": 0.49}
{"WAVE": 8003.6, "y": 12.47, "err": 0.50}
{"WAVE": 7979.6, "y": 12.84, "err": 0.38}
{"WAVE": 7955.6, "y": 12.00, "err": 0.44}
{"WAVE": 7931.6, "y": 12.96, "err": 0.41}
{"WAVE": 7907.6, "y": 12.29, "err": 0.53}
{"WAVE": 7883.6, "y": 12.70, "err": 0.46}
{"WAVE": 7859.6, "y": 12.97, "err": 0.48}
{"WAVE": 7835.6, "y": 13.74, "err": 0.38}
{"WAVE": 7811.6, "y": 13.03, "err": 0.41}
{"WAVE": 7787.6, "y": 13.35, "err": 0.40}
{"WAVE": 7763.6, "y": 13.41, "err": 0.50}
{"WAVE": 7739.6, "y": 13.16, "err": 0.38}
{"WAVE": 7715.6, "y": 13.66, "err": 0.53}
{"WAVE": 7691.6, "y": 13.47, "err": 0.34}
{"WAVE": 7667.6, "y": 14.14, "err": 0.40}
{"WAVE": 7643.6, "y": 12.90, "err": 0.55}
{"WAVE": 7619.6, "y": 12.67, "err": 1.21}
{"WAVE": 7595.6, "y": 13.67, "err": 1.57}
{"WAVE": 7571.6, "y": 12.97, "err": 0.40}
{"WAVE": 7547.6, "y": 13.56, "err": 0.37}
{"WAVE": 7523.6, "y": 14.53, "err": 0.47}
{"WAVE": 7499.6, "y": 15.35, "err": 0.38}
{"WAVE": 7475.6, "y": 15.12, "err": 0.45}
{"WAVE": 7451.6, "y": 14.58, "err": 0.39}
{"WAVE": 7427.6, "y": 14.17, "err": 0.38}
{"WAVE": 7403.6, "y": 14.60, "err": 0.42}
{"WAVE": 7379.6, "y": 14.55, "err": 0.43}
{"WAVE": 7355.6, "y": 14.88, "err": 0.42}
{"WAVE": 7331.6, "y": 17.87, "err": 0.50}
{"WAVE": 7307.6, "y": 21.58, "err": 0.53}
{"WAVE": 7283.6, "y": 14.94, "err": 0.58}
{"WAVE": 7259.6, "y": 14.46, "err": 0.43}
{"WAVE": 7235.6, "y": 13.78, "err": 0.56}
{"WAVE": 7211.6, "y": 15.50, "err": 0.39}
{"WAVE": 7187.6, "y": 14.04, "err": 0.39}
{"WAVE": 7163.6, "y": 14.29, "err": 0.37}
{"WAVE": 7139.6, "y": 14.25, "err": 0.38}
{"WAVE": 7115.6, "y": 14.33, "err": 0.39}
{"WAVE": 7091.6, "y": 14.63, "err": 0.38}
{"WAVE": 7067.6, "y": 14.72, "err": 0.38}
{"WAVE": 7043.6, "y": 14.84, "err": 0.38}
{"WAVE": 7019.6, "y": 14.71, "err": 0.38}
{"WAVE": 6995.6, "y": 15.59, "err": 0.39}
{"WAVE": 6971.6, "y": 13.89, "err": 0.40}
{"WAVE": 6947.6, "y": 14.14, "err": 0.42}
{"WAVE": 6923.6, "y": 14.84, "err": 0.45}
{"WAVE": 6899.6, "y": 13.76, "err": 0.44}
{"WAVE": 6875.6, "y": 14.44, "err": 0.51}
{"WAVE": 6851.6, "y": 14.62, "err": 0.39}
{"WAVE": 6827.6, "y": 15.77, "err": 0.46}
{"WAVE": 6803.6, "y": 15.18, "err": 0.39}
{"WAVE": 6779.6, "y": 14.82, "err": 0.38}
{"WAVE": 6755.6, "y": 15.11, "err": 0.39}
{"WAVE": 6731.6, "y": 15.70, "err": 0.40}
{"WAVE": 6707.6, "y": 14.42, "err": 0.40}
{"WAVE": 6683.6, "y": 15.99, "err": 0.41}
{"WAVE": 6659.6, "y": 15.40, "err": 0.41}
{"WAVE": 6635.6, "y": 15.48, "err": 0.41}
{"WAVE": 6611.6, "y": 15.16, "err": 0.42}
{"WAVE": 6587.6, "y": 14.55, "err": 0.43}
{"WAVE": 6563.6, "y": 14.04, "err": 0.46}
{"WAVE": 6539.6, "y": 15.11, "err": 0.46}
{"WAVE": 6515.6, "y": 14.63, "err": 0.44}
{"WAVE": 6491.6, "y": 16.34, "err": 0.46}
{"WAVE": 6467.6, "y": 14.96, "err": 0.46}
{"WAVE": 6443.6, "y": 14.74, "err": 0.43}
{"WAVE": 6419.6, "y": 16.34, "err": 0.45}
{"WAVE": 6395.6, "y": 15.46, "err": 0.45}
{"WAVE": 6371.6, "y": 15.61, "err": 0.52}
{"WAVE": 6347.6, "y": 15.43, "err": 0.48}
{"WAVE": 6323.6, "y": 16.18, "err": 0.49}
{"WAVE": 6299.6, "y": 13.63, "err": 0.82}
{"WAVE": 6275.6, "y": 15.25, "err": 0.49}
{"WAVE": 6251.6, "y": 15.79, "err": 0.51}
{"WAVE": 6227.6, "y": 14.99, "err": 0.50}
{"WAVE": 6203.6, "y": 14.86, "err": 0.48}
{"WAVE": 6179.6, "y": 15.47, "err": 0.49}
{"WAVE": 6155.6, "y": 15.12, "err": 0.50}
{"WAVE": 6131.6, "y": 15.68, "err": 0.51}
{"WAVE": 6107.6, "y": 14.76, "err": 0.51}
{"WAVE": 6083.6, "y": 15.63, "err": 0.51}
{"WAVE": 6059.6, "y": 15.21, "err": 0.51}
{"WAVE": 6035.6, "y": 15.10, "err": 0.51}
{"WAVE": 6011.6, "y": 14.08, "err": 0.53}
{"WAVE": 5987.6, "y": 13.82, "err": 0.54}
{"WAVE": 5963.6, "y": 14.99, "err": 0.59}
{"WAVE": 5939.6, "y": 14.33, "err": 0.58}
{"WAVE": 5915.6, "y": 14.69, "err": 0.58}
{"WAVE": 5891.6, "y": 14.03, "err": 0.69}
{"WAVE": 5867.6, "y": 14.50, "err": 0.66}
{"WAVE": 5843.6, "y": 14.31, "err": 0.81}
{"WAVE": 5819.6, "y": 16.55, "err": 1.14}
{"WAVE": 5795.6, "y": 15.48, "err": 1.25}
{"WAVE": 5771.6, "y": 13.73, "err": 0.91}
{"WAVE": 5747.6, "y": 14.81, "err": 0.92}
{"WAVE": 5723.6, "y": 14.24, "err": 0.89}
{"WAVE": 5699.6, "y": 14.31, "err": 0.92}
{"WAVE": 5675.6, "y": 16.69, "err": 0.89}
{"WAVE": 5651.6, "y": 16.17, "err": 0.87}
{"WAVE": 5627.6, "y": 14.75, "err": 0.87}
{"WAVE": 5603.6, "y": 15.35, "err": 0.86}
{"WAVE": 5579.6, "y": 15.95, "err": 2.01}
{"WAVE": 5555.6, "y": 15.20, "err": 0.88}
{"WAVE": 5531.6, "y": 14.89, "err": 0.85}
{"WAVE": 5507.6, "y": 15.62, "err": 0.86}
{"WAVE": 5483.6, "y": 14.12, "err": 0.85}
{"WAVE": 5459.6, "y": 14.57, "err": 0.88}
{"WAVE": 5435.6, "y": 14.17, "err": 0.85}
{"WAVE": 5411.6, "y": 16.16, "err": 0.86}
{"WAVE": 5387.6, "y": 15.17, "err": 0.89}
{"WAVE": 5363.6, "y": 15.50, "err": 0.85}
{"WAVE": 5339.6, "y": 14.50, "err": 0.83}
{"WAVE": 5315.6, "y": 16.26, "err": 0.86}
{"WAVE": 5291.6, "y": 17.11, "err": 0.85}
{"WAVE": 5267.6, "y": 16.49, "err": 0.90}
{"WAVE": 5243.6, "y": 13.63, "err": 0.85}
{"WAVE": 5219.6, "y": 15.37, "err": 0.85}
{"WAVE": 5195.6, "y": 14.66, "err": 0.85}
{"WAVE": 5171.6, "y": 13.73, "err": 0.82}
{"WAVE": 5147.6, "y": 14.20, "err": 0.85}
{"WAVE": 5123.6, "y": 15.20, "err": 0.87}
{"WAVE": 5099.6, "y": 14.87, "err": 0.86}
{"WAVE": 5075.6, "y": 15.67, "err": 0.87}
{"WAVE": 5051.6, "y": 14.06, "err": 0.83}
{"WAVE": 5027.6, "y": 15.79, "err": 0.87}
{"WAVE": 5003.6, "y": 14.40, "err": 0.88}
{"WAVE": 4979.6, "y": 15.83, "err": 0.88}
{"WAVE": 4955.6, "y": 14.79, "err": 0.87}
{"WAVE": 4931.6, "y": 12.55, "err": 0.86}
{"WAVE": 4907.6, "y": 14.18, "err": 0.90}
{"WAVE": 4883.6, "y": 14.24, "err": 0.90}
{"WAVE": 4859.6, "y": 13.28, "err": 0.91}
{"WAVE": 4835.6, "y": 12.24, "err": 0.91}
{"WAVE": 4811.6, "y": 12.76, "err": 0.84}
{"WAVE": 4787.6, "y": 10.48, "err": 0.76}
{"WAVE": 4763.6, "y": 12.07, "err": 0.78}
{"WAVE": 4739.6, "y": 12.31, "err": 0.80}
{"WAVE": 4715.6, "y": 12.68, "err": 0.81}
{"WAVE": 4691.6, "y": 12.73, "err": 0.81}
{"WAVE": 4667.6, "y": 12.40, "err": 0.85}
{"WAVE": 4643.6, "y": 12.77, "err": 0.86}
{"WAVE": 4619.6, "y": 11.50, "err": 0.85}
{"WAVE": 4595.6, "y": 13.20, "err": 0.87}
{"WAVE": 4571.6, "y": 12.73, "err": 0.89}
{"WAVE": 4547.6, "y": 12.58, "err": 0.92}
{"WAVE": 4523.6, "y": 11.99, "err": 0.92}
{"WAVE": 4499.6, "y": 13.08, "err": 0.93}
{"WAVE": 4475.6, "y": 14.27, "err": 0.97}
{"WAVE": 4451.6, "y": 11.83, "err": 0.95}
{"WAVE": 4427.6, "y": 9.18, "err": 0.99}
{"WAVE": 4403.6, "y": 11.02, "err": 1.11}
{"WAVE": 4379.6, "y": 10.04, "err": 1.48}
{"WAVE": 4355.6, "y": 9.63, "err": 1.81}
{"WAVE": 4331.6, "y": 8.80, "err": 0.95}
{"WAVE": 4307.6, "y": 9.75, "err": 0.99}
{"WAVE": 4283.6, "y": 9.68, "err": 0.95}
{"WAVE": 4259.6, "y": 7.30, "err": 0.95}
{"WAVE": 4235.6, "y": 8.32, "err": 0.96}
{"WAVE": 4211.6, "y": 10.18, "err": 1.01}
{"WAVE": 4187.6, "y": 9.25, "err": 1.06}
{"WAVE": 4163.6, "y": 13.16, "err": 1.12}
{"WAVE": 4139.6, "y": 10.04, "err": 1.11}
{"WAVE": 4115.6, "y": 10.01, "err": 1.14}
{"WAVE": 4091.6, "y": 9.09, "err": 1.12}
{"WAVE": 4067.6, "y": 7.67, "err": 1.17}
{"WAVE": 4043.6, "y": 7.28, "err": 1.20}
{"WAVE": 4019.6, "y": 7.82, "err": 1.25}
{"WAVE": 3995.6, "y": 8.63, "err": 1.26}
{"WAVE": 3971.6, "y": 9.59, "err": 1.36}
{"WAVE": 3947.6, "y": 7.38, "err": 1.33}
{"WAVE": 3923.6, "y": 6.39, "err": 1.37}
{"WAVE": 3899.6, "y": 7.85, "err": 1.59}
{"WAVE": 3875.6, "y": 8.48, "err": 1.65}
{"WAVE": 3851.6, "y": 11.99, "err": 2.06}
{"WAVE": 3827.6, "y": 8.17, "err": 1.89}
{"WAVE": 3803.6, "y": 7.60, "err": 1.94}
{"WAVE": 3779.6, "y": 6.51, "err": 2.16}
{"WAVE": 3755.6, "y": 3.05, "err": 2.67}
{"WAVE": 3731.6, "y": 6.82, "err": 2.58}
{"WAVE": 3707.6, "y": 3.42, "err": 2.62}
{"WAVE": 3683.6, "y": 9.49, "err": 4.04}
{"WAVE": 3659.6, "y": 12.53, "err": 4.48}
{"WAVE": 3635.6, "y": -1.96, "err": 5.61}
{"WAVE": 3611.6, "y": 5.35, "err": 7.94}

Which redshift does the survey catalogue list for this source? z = 0.114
